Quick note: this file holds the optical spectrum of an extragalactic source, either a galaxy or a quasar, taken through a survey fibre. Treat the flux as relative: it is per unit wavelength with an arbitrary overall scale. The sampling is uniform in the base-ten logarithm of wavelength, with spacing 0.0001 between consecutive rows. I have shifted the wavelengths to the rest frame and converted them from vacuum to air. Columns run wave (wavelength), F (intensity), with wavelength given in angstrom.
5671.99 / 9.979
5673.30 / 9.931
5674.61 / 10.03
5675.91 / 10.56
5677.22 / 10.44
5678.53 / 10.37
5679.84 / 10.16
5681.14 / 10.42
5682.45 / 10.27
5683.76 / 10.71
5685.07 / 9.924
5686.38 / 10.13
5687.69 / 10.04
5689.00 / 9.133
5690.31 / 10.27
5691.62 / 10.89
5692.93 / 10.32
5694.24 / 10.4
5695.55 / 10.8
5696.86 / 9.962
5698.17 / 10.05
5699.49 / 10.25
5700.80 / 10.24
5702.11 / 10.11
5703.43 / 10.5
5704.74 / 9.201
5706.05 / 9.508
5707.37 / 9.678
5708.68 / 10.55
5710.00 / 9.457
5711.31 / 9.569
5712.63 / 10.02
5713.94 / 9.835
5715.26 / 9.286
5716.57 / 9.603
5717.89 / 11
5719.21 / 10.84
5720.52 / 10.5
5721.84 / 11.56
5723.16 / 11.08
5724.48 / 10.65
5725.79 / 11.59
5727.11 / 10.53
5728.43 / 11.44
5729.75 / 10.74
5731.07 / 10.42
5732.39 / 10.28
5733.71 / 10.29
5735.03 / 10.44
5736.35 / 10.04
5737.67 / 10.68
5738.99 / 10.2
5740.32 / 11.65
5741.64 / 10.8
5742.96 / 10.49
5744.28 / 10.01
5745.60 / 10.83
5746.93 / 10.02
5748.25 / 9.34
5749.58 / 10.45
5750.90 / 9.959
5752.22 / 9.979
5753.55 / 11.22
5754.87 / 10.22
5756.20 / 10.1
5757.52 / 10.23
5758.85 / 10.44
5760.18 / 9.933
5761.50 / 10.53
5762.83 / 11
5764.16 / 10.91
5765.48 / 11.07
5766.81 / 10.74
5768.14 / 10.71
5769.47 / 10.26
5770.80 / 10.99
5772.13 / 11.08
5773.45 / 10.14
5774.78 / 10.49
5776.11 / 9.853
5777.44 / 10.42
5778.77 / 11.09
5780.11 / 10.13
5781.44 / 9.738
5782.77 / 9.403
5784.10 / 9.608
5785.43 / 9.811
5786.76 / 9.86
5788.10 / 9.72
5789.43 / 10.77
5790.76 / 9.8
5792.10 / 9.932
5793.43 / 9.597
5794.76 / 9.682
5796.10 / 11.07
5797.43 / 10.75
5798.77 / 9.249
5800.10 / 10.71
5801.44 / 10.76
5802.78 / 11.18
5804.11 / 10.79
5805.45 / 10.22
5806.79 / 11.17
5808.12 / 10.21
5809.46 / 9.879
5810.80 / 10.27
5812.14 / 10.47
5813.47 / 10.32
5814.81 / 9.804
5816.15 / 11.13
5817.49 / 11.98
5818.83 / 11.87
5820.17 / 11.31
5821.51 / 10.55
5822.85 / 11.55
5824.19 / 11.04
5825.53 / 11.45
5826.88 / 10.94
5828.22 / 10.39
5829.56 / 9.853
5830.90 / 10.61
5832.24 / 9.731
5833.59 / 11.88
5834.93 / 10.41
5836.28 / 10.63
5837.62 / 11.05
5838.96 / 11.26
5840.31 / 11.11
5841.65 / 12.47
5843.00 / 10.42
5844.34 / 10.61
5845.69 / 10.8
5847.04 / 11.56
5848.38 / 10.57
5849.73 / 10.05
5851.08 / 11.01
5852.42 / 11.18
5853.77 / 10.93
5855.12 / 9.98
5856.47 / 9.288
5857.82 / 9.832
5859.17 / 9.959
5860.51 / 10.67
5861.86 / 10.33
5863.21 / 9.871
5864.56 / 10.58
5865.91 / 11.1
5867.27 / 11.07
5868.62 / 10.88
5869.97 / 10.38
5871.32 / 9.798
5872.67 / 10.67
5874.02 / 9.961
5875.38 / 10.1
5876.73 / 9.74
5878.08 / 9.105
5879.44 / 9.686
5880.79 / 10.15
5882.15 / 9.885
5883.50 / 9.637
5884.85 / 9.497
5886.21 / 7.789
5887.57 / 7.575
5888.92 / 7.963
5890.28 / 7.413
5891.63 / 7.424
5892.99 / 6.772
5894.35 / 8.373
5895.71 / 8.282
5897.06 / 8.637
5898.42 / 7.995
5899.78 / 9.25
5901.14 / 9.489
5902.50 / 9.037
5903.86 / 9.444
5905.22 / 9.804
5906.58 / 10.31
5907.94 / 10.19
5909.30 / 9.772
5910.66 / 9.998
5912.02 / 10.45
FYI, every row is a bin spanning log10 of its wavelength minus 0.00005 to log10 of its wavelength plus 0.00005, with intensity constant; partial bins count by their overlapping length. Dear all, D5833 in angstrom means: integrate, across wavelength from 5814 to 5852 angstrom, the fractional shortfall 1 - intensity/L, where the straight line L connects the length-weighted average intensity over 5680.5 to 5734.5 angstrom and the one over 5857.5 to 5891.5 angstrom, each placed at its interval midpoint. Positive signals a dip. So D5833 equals -4.1 angstrom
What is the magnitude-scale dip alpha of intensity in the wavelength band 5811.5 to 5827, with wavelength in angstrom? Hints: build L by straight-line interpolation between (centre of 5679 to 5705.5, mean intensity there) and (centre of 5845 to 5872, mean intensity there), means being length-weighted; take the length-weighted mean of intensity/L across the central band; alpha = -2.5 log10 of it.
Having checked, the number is -0.06 mag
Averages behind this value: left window 10.2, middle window 11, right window 10.5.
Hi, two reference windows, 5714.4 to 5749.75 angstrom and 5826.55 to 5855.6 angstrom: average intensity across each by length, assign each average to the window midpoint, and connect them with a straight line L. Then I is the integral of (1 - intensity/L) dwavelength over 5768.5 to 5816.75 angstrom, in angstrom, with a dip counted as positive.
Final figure 1.8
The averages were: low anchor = 10.5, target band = 10.3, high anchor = 10.8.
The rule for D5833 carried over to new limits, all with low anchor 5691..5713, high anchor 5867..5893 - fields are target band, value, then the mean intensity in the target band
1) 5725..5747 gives -1.5 angstrom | 10.6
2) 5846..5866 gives -2.2 angstrom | 10.5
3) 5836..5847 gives -1.9 angstrom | 11.1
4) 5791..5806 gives -1.1 angstrom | 10.3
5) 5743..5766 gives -1.2 angstrom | 10.4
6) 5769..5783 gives -0.8 angstrom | 10.4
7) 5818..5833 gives -2.1 angstrom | 10.9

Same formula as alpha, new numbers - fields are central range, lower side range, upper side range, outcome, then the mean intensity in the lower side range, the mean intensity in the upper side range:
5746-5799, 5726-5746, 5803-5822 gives 0.041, 10.6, 10.7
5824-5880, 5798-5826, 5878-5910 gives -0.075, 10.8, 8.89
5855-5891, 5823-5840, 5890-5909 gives -0.016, 10.8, 8.79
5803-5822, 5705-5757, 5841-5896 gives -0.070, 10.4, 9.84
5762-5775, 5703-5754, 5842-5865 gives -0.036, 10.4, 10.5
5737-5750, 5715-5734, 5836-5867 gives 0.025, 10.7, 10.7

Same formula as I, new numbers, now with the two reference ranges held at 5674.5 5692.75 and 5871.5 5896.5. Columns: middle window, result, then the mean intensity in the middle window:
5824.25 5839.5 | -2.47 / 10.8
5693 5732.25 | -1.06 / 10.3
